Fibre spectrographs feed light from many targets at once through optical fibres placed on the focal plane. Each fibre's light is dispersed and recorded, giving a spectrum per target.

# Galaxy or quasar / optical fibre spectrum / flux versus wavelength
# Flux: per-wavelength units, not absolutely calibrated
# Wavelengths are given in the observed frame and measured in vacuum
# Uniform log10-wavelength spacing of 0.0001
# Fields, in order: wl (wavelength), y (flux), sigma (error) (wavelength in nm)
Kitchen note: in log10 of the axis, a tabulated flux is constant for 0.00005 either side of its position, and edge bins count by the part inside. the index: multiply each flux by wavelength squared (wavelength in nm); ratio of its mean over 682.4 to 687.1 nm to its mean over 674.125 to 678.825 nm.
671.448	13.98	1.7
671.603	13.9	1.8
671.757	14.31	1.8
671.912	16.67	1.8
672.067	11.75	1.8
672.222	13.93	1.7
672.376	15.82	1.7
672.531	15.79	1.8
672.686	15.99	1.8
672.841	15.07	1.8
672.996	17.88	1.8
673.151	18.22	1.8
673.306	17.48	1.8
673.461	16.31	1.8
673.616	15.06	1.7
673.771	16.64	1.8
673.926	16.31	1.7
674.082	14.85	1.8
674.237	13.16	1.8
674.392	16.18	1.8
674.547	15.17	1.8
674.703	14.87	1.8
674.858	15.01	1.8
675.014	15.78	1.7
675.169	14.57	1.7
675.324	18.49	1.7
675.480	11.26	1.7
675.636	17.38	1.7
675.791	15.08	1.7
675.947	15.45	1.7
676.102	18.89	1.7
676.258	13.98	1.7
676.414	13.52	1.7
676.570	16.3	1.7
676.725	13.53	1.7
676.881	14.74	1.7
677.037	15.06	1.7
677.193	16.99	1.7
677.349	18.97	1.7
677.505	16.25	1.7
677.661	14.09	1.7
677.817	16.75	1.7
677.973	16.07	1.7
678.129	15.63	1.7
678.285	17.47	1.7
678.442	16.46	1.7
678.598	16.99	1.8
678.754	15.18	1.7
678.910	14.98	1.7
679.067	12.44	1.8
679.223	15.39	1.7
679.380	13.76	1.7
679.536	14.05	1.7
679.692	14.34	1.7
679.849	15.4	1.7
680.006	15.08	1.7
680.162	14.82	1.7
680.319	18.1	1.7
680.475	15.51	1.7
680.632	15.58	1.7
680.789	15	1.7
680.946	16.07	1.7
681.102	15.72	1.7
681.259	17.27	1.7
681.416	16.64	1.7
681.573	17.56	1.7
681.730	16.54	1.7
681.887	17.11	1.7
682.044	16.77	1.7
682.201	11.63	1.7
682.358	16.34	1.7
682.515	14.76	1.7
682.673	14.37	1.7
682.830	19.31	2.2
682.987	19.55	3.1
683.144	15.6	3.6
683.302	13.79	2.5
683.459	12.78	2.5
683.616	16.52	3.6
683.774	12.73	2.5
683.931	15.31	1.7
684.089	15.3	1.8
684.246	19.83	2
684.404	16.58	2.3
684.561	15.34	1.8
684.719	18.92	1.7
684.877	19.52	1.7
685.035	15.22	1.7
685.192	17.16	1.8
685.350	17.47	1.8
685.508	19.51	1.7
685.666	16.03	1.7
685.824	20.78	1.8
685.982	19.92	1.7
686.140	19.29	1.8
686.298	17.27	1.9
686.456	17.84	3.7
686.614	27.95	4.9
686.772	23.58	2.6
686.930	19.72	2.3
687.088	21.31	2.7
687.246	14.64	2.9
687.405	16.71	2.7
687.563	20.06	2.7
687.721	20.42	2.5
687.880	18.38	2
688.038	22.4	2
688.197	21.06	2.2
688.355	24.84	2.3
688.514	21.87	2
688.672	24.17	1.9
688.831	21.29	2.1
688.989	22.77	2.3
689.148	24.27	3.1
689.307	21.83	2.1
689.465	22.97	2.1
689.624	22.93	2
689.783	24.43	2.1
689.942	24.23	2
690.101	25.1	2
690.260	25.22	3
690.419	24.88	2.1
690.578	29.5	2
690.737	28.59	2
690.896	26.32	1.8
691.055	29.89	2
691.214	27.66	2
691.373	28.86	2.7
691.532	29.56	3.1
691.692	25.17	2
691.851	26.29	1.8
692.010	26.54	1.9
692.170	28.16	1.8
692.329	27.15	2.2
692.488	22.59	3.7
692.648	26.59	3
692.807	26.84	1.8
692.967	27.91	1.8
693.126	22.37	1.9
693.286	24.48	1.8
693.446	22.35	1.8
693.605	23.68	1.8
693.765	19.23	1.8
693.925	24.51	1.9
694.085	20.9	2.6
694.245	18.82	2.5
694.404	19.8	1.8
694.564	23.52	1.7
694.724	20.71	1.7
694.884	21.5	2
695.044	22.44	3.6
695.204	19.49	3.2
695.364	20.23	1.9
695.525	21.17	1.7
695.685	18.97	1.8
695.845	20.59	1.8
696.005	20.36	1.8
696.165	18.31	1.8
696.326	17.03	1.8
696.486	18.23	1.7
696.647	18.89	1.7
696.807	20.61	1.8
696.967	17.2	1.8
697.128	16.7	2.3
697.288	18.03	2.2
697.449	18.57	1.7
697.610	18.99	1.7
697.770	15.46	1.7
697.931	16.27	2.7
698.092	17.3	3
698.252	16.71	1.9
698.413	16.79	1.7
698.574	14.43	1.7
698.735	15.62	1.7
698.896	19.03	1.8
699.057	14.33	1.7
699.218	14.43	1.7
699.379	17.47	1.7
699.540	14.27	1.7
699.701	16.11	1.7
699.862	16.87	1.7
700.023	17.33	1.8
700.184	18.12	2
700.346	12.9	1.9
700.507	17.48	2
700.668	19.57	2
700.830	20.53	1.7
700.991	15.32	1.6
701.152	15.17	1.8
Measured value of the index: 1.16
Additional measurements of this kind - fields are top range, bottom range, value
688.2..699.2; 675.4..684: 1.47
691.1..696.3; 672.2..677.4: 1.57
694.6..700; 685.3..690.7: 0.85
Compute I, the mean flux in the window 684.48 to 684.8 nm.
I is 17.1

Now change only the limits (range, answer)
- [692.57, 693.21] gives 25.9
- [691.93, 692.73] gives 26.2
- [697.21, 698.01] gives 17.5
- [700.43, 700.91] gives 19.2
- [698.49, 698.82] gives 15.1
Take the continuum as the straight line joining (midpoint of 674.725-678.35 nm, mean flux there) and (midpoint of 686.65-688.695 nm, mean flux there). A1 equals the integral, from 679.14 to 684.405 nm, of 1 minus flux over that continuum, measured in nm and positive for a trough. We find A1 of 0.68 nm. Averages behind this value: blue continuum 15.7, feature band 15.7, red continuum 20.8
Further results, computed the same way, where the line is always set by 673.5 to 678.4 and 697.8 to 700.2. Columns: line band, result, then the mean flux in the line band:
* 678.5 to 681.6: 0.05 nm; 15.5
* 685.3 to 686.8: -0.38 nm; 19.9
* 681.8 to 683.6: 0.01 nm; 15.7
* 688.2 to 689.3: -0.48 nm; 23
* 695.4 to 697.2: -0.31 nm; 19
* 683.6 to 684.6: -0.01 nm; 15.9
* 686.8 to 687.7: -0.17 nm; 18.9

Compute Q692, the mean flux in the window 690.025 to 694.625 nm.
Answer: 25.3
